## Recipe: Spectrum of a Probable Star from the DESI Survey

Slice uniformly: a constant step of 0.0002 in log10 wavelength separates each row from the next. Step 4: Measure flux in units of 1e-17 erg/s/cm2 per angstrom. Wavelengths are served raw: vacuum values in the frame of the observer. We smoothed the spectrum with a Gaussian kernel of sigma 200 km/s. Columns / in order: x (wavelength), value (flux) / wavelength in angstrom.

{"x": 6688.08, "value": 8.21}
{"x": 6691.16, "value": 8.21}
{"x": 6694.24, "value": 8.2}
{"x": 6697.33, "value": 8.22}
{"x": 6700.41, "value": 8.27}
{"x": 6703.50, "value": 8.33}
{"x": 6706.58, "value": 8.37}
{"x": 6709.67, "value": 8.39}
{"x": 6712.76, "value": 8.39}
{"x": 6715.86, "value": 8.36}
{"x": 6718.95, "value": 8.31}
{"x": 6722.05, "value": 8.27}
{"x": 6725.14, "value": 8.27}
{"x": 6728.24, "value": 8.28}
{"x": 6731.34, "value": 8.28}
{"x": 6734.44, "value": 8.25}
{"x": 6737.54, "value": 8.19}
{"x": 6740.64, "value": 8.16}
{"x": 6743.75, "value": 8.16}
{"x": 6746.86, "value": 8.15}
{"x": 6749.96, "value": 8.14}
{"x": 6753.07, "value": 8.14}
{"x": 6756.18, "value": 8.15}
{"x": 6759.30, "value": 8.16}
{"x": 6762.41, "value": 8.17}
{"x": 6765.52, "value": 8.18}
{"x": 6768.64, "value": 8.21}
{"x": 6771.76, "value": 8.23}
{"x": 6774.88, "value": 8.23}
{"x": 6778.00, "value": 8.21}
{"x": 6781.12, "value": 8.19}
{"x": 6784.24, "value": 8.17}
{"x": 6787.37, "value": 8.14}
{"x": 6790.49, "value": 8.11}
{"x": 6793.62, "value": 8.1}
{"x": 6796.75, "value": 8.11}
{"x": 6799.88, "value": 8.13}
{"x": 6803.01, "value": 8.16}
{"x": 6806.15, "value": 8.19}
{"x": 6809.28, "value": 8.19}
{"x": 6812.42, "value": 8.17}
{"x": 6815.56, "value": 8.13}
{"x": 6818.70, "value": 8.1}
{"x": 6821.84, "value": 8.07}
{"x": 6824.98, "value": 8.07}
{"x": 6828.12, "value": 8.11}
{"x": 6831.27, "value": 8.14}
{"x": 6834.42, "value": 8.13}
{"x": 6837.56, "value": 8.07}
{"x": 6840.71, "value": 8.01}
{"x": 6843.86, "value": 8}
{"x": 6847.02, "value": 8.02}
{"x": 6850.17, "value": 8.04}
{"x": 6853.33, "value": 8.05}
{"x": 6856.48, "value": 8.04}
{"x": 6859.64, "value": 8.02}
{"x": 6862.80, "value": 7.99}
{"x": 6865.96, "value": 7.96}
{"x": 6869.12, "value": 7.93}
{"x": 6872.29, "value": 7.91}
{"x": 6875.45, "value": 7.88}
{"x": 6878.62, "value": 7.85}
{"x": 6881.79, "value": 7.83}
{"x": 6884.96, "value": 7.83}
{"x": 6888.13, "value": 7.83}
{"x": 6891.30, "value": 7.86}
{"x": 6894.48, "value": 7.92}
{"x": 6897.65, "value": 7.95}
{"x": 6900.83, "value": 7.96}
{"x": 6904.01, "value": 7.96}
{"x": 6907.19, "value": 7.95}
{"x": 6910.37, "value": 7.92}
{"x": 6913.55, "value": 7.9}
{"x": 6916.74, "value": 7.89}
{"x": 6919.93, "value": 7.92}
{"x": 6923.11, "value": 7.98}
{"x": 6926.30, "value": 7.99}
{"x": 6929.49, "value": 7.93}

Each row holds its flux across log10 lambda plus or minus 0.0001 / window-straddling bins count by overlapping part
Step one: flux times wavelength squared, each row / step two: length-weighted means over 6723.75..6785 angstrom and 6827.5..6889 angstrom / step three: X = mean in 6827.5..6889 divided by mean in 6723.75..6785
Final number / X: 1.0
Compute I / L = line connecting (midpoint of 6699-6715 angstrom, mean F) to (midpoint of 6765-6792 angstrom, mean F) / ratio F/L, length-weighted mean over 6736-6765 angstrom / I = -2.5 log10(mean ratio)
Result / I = 0.012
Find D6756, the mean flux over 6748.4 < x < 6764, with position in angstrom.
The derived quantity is 8.16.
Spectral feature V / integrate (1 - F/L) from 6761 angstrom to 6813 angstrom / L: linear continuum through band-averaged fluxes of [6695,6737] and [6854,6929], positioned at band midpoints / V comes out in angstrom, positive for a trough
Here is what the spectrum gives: -0.1 angstrom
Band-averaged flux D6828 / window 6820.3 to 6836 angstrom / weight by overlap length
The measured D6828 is 8.11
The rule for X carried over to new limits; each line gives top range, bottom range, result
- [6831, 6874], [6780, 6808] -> 1.00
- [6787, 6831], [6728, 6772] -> 1.01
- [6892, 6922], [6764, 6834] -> 1.00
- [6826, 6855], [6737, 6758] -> 1.02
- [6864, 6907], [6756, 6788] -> 1.00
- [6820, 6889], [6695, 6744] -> 1.00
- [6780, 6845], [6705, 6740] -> 1.00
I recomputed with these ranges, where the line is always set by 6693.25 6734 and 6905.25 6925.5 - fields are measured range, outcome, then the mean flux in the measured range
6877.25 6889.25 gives 0.021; 7.83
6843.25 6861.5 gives 0.003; 8.03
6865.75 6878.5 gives 0.014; 7.91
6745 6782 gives 0.004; 8.18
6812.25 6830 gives 0.000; 8.1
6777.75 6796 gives 0.002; 8.15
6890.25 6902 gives 0.006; 7.92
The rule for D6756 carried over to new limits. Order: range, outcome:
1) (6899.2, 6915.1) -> 7.94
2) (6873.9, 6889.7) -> 7.84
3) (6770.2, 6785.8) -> 8.21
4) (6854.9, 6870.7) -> 7.99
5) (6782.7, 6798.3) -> 8.13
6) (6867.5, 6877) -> 7.91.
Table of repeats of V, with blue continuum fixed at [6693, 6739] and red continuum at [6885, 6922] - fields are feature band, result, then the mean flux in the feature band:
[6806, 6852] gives -0.2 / 8.09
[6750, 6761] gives 0.1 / 8.15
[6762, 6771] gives 0.0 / 8.19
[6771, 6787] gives -0.1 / 8.2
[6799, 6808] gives -0.1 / 8.16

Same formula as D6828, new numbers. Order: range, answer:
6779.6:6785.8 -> 8.18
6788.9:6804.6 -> 8.12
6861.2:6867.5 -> 7.98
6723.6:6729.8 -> 8.27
